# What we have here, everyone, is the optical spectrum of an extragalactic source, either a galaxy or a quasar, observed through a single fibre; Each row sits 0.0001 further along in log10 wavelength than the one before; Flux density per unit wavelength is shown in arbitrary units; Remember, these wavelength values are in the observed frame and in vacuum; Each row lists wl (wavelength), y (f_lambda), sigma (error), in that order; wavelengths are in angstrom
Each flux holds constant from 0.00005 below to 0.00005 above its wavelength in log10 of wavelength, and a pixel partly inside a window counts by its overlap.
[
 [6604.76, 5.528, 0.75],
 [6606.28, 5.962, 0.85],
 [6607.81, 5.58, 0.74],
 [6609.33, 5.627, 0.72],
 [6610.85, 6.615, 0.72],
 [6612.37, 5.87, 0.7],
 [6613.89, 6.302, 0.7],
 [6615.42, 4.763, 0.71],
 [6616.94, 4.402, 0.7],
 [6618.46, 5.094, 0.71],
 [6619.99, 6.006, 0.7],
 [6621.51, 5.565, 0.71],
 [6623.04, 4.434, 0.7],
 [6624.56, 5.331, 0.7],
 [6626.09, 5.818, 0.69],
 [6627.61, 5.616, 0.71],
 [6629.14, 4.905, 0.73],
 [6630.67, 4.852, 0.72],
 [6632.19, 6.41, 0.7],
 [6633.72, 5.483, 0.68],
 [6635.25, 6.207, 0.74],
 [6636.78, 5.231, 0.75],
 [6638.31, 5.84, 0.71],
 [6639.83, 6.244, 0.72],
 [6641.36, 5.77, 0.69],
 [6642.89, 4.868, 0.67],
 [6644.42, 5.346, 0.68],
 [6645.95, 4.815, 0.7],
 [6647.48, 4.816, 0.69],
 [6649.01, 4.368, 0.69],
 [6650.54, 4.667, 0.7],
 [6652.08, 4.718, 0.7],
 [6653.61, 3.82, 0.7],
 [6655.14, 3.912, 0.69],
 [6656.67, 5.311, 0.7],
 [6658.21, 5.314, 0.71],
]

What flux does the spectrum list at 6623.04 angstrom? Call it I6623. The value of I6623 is 4.434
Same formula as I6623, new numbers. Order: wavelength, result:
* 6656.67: 5.311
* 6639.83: 6.244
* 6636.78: 5.231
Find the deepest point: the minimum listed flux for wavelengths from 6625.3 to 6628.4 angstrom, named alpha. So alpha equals 5.616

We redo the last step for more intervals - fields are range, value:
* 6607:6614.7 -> 5.58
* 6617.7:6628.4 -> 4.434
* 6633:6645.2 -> 4.868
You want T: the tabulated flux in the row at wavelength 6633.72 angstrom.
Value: 5.483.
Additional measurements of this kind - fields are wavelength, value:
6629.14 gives 4.905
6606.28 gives 5.962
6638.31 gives 5.84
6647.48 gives 4.816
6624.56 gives 5.331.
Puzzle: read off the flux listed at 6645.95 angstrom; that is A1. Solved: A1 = 4.815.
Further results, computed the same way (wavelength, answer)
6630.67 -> 4.852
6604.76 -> 5.528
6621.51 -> 5.565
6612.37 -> 5.87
